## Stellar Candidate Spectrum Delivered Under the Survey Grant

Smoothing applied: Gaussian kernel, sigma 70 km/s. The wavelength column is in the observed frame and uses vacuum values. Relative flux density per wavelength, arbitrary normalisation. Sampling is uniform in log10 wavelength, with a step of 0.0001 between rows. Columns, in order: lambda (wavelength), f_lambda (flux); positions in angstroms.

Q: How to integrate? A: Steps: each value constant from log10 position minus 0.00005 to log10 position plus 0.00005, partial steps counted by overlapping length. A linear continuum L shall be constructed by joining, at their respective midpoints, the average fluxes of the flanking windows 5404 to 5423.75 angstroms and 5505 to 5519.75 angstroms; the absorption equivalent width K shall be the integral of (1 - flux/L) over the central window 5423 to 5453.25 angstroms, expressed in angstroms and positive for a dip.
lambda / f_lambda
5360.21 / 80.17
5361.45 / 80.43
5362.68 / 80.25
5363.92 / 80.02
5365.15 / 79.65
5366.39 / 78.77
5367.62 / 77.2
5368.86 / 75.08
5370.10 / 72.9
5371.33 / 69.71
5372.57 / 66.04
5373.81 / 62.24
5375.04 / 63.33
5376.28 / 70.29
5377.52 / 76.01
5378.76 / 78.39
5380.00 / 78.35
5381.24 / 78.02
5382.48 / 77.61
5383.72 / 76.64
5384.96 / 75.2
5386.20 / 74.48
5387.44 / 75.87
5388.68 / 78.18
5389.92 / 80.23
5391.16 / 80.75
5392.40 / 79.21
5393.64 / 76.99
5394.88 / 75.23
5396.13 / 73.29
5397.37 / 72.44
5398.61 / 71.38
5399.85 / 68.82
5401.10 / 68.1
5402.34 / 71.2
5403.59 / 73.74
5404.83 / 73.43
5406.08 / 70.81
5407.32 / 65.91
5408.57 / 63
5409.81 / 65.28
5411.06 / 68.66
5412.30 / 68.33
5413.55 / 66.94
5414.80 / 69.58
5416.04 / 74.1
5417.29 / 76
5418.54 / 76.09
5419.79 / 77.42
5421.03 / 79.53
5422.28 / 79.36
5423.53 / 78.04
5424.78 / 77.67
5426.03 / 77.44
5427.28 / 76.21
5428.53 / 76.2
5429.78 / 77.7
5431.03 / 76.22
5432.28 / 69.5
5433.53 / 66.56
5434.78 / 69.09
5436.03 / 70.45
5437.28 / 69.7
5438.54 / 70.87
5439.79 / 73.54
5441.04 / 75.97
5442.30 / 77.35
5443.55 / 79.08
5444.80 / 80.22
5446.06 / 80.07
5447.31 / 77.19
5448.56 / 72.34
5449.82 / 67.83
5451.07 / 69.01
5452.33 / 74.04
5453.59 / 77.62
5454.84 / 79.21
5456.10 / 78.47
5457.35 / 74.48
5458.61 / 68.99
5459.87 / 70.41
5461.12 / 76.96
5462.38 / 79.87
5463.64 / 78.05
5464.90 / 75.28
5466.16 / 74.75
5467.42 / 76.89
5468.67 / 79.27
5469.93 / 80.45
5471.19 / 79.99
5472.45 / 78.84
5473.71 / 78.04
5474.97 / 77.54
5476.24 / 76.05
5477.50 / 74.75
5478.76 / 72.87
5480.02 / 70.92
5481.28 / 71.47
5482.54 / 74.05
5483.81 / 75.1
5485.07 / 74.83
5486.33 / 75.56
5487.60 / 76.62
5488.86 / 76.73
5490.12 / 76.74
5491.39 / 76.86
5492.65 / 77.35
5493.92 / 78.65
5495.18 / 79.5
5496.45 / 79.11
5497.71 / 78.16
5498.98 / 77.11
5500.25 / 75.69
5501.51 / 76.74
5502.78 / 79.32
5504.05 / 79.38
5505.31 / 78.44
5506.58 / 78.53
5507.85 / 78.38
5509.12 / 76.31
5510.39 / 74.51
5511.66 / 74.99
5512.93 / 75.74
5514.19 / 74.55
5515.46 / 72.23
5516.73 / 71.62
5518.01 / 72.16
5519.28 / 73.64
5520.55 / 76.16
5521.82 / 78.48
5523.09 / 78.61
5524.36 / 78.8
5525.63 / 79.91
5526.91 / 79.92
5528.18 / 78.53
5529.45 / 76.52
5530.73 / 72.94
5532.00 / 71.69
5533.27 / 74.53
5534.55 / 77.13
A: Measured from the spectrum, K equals -0.7 angstroms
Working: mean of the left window 71.9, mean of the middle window 74.3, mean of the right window 75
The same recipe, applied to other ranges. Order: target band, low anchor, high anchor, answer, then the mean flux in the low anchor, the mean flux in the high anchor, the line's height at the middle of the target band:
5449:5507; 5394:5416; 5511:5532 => -2.03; 70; 75.8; 73.6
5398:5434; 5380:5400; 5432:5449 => 1.15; 76.2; 73.8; 75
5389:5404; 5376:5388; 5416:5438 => 0.28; 76.2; 74.8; 75.8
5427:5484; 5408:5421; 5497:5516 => -1.10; 71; 76.7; 73.6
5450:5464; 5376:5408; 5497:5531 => 0.15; 74.6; 76.6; 75.7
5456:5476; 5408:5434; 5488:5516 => -0.33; 73.4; 77.1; 75.4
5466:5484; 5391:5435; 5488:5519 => -0.16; 73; 76.6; 75.5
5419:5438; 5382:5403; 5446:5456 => 0.00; 75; 74.6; 74.7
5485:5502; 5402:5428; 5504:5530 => -0.35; 72.8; 76.5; 75.6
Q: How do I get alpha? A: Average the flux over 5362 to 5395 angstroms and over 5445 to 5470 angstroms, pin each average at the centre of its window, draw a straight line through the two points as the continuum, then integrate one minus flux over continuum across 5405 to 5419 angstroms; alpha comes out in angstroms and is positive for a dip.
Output 1.1 angstroms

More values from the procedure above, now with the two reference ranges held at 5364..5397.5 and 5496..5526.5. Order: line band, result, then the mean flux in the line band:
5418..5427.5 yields -0.3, 77.8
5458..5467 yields 0.1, 74.9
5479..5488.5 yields 0.3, 74.1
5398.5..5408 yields 0.6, 70.3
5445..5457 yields 0.1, 75.3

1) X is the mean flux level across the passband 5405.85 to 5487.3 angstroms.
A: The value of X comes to 74.4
